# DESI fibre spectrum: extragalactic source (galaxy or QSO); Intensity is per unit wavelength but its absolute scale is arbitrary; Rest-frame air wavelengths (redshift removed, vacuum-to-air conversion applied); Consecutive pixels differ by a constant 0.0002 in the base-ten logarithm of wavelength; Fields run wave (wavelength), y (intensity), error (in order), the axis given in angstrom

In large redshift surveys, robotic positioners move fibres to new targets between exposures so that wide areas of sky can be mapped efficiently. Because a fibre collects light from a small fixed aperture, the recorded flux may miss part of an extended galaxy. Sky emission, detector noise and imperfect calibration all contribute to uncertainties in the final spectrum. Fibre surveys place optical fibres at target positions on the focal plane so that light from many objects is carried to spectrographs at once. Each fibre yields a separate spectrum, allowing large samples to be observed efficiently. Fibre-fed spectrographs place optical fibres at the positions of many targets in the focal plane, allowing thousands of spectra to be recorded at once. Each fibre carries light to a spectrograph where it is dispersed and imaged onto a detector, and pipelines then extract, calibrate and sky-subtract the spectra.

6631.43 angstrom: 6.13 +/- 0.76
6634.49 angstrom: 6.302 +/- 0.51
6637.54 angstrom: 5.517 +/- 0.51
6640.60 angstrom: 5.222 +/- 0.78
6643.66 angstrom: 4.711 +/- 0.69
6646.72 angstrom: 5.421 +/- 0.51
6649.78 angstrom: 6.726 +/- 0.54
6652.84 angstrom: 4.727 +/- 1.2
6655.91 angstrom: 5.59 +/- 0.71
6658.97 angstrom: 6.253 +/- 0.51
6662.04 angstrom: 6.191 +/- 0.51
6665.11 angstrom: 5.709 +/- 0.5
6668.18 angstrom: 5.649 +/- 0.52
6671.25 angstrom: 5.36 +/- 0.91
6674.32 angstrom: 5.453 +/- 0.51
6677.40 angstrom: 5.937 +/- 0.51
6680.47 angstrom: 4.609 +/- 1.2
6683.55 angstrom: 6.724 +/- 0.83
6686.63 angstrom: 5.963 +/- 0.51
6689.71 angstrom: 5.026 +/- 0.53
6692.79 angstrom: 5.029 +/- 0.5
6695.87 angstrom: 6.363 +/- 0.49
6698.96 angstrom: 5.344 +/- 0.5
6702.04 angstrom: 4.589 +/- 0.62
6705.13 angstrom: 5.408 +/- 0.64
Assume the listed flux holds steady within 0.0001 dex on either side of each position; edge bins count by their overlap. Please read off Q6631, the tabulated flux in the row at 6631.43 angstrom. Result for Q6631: 6.13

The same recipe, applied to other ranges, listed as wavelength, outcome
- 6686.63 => 5.963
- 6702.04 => 4.589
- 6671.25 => 5.36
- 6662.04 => 6.191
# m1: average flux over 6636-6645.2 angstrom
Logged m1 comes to 5.15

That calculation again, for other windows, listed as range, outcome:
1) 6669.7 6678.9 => 5.58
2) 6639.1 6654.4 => 5.36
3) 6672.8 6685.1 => 5.68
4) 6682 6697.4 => 5.82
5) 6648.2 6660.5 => 5.82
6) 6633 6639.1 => 5.91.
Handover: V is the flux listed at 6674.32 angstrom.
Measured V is 5.453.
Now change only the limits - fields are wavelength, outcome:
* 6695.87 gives 6.363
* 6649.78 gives 6.726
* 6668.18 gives 5.649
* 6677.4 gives 5.937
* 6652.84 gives 4.727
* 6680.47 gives 4.609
